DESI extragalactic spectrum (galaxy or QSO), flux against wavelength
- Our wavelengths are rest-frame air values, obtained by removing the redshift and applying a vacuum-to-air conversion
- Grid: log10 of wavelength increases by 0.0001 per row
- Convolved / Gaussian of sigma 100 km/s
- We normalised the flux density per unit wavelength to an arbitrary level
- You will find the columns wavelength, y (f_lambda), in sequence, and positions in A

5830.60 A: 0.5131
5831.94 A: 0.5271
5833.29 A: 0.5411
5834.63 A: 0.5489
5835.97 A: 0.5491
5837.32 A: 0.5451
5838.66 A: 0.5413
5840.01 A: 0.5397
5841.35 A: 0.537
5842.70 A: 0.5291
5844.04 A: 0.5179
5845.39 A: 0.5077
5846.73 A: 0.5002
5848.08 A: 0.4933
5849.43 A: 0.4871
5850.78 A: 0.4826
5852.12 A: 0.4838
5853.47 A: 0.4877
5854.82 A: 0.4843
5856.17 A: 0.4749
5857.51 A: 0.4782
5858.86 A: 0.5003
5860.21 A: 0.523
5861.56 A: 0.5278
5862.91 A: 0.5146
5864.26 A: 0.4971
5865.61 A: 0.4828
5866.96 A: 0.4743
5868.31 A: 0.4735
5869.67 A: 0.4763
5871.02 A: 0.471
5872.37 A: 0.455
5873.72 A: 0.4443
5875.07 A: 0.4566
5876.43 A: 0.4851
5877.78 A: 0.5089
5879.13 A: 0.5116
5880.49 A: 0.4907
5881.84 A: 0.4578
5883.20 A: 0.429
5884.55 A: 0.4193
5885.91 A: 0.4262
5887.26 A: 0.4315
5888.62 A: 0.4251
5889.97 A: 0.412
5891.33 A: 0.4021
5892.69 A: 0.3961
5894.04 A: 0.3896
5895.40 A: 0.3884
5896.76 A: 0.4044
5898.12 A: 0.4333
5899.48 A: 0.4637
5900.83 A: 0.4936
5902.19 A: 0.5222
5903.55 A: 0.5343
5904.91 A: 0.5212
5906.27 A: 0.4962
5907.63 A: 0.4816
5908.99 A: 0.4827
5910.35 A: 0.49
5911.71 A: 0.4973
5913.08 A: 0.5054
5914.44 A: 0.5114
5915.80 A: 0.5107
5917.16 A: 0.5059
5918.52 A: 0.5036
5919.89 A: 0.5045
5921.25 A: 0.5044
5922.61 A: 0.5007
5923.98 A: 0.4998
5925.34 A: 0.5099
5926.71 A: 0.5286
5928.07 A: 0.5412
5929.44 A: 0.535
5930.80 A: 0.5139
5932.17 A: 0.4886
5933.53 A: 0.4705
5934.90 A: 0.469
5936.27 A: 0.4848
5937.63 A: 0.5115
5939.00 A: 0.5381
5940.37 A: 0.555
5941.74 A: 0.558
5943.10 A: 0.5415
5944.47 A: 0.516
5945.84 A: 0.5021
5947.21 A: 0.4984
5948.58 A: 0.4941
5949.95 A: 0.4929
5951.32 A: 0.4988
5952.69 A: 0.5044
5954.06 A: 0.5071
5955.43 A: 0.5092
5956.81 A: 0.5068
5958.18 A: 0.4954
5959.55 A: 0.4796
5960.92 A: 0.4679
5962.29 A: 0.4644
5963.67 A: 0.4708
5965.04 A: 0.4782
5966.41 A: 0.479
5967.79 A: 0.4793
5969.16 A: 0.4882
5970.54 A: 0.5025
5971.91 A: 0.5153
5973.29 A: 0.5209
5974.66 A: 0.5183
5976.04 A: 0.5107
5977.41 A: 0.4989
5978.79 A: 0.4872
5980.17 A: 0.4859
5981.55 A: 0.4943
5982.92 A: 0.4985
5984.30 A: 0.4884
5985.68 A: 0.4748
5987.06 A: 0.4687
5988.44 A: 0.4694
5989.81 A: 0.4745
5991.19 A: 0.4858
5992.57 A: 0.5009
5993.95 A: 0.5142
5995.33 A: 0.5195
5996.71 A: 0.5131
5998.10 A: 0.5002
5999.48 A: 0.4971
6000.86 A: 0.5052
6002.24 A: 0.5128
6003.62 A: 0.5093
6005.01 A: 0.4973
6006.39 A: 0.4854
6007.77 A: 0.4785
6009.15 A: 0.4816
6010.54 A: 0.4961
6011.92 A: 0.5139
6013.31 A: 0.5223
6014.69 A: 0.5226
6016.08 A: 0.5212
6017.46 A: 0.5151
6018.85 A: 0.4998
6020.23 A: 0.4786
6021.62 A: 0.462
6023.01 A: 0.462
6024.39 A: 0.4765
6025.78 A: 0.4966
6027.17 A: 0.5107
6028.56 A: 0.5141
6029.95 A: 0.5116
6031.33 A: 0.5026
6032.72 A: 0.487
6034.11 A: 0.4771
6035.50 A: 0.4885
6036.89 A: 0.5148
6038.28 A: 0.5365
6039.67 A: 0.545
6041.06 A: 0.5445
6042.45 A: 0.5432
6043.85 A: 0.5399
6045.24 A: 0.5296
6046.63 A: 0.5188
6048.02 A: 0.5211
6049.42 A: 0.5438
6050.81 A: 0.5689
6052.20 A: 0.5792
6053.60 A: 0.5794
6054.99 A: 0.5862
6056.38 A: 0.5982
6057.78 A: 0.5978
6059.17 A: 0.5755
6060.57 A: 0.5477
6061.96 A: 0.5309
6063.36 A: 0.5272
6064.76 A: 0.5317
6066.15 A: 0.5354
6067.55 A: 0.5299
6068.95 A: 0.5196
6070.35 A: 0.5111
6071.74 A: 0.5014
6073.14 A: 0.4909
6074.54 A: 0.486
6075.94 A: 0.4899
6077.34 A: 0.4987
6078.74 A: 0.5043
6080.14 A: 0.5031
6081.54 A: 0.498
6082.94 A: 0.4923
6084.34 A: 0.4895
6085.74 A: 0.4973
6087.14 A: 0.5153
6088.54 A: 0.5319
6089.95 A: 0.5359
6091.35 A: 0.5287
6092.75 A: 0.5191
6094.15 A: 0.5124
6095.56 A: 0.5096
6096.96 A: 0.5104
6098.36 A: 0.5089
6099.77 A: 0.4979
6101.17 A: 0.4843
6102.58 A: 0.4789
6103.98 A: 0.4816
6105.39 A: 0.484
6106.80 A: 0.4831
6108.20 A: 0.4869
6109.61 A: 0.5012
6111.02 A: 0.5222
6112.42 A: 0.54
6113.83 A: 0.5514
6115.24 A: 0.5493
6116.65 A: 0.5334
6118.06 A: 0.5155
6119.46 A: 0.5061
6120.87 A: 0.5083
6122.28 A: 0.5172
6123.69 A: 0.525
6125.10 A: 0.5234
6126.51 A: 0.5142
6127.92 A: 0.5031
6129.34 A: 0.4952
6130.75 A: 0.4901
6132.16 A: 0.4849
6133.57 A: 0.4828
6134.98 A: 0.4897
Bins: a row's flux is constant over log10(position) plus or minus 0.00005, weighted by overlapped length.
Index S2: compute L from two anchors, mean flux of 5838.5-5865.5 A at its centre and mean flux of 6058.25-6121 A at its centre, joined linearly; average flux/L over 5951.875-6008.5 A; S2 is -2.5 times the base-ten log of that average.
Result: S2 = 0.03 mag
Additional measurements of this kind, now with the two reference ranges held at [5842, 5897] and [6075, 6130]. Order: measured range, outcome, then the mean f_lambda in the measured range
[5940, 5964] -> -0.04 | 0.503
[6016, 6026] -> 0.02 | 0.487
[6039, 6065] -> -0.11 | 0.553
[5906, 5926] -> -0.05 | 0.5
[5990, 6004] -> -0.03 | 0.505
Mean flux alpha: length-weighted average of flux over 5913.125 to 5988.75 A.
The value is 0.501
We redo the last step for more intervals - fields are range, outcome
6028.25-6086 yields 0.526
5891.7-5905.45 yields 0.453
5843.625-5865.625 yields 0.497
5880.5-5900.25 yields 0.423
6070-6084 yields 0.497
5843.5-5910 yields 0.471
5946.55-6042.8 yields 0.498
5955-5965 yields 0.484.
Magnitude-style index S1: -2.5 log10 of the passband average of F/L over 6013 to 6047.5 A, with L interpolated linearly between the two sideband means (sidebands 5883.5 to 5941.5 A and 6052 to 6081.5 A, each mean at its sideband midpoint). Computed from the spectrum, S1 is 0.025 mag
